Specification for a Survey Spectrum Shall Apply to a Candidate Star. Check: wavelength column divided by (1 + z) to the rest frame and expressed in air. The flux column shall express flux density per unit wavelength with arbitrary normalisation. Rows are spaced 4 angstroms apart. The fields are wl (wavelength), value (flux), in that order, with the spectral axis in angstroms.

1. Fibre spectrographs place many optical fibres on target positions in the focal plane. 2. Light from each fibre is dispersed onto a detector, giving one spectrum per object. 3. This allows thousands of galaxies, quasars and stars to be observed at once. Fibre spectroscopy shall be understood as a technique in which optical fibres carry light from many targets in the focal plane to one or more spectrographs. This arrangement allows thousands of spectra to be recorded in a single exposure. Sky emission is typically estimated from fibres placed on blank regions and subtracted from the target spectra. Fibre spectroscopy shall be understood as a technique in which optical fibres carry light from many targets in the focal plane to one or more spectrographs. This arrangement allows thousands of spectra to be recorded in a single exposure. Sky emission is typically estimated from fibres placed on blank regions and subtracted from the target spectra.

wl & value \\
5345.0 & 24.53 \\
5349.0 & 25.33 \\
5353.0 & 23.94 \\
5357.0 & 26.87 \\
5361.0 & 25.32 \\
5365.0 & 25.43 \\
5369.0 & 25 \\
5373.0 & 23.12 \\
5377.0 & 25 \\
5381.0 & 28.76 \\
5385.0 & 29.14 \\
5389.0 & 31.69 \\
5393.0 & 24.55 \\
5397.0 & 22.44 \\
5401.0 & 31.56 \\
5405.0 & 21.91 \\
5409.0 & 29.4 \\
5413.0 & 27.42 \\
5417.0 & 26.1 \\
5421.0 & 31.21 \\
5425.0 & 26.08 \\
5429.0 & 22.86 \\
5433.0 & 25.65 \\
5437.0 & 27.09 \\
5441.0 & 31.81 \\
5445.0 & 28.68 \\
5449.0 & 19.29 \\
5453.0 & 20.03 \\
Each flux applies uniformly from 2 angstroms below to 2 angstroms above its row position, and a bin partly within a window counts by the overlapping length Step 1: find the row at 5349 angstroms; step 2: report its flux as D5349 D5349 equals 25.33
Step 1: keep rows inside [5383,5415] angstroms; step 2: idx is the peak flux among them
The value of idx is 31.69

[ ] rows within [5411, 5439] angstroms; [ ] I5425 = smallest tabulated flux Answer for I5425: 22.86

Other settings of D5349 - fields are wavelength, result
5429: 22.86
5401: 31.56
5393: 24.55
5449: 19.29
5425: 26.08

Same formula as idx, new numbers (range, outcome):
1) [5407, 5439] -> 31.21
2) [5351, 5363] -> 26.87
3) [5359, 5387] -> 29.14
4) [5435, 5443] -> 31.81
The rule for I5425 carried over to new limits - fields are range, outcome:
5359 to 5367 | 25.32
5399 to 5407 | 21.91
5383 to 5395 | 24.55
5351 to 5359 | 23.94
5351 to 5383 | 23.12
